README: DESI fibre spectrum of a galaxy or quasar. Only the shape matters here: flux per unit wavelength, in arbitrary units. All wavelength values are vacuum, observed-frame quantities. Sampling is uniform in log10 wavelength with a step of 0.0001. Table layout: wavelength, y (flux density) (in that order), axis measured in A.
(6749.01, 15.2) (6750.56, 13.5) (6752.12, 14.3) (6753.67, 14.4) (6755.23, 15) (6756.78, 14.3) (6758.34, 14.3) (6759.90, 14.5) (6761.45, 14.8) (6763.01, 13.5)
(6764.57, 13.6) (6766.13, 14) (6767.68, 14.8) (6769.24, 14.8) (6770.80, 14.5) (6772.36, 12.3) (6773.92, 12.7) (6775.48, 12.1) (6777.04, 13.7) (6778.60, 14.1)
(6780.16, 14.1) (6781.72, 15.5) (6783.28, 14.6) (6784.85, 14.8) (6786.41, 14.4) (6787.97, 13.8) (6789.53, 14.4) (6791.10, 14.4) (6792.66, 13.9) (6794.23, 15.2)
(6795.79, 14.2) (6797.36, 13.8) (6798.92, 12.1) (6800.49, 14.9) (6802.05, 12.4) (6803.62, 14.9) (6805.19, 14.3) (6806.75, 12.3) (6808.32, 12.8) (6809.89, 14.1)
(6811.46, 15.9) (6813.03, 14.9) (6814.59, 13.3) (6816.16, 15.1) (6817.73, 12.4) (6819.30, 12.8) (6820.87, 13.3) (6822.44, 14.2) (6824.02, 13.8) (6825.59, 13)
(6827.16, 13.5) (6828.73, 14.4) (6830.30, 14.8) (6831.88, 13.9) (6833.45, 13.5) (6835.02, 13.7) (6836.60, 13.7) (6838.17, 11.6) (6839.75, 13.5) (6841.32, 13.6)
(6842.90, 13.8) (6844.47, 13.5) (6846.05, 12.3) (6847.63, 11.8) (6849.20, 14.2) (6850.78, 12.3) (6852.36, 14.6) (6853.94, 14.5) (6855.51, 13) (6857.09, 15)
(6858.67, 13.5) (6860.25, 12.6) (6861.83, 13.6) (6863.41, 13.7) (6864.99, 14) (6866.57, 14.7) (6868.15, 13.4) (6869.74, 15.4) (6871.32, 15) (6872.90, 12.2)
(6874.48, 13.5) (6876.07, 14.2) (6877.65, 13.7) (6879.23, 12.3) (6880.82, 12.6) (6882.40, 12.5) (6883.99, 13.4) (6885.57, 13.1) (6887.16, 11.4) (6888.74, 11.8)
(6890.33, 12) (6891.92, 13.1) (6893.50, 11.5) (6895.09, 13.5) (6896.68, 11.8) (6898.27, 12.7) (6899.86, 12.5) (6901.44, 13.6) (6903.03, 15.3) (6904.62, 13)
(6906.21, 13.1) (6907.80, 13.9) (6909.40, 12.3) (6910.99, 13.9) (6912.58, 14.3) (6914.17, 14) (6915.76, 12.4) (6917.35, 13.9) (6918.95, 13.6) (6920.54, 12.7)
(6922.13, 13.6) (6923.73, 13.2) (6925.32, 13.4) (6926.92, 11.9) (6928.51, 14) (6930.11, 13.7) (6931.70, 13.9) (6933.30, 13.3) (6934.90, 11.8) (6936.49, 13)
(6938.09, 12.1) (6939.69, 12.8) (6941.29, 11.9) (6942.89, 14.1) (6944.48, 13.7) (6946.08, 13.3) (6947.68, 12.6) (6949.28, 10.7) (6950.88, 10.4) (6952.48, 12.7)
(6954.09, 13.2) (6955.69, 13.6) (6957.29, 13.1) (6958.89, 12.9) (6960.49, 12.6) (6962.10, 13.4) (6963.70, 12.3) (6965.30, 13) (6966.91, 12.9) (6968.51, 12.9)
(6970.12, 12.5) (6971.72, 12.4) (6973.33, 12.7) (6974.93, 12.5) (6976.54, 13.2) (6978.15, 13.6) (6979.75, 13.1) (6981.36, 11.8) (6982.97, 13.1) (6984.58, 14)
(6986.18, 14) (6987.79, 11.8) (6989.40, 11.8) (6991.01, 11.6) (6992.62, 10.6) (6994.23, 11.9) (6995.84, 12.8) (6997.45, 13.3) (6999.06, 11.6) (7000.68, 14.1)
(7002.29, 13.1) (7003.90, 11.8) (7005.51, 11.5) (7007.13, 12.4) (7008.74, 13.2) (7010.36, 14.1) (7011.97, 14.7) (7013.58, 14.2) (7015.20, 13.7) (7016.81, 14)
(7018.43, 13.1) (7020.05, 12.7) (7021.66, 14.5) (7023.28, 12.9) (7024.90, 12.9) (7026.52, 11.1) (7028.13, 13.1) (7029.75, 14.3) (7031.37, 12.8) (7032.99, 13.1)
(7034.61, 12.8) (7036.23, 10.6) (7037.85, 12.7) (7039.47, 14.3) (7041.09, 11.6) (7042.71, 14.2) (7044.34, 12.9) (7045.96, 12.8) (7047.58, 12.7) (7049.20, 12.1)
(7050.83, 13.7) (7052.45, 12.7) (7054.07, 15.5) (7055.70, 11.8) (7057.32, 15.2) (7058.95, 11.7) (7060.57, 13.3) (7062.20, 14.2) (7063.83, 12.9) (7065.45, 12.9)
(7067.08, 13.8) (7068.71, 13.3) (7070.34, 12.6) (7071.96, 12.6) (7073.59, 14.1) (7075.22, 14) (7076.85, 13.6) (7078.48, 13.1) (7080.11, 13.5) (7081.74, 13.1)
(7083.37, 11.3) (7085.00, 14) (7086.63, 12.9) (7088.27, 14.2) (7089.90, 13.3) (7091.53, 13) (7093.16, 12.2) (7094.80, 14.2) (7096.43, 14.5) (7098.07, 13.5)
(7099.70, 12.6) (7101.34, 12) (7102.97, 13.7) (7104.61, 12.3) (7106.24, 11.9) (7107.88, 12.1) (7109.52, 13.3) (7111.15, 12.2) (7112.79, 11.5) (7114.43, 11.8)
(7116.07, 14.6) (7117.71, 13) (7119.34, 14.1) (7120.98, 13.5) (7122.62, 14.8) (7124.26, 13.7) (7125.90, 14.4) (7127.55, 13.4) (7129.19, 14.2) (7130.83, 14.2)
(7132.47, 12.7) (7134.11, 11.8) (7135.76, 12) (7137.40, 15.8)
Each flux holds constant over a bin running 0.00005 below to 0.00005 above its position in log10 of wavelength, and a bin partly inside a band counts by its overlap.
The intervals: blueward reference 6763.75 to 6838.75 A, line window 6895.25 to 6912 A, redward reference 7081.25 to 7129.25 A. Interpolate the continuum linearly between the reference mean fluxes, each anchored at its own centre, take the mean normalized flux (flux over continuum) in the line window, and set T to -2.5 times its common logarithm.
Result 0.032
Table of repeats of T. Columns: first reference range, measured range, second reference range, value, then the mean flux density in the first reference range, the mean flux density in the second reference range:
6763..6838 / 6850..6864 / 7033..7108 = 0.01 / 13.9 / 13.1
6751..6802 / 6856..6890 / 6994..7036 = 0.02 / 14.1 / 13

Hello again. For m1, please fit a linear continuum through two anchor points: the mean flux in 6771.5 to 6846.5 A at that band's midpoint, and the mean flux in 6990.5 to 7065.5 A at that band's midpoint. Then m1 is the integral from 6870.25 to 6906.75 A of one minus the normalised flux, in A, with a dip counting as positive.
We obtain 1.4 A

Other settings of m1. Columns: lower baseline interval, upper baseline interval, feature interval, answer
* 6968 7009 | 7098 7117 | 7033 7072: -1.4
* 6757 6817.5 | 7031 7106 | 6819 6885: 1.3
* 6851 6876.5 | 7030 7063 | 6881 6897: 1.6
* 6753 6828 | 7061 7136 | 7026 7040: 0.6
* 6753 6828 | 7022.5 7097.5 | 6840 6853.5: 0.5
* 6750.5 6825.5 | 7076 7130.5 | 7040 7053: 0.5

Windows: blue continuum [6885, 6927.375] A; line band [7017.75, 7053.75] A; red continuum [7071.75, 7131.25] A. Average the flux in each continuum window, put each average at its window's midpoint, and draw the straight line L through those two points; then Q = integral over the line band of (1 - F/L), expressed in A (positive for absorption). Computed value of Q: 0.69 A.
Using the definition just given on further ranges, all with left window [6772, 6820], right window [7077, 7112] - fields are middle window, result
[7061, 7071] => -0.2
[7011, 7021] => -0.4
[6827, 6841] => 0.2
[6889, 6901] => 1.0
